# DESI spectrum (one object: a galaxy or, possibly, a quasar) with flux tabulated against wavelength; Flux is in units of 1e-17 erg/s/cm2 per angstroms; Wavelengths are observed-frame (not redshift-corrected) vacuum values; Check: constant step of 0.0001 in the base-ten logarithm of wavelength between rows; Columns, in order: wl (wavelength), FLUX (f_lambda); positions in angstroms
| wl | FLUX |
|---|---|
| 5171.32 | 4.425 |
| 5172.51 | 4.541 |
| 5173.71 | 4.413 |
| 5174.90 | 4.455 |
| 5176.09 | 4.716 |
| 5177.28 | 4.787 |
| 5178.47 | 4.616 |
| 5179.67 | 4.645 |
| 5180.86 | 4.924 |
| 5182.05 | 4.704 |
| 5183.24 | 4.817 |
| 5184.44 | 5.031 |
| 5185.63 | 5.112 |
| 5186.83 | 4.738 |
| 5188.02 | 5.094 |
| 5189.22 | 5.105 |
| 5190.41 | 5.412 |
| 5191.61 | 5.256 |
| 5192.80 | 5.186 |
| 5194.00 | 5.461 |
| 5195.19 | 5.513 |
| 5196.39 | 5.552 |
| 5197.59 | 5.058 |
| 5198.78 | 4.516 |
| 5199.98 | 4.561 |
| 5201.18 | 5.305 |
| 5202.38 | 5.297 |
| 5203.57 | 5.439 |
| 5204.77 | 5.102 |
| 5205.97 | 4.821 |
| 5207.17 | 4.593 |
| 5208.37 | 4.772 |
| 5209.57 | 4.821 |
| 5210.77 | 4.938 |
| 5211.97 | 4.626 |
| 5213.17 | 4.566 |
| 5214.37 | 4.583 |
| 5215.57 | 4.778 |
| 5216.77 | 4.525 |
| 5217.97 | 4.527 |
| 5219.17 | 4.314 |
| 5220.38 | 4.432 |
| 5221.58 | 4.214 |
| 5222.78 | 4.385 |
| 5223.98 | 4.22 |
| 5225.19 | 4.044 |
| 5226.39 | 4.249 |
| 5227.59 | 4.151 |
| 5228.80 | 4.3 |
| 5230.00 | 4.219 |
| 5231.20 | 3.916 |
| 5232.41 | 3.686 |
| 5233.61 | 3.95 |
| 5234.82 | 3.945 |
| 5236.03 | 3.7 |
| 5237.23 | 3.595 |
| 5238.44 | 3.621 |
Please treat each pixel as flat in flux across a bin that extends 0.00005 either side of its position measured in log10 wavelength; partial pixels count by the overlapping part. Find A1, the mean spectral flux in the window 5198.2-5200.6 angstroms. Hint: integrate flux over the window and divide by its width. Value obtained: 4.53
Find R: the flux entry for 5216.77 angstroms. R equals 4.525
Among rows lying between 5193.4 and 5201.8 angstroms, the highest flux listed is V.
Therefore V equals 5.552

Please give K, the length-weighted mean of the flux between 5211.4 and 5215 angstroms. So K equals 4.59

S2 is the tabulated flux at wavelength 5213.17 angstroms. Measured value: 4.566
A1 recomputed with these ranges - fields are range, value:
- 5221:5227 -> 4.23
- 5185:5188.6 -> 4.98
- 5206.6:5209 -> 4.68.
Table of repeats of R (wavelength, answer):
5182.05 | 4.704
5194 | 5.461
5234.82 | 3.945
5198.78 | 4.516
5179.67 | 4.645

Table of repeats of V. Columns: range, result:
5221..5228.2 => 4.385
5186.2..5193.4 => 5.412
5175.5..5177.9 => 4.787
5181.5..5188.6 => 5.112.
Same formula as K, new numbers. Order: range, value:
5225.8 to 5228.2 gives 4.2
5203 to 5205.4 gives 5.26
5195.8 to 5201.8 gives 5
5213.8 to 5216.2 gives 4.68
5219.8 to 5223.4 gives 4.35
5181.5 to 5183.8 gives 4.77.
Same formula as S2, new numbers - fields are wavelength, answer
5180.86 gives 4.924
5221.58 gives 4.214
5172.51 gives 4.541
